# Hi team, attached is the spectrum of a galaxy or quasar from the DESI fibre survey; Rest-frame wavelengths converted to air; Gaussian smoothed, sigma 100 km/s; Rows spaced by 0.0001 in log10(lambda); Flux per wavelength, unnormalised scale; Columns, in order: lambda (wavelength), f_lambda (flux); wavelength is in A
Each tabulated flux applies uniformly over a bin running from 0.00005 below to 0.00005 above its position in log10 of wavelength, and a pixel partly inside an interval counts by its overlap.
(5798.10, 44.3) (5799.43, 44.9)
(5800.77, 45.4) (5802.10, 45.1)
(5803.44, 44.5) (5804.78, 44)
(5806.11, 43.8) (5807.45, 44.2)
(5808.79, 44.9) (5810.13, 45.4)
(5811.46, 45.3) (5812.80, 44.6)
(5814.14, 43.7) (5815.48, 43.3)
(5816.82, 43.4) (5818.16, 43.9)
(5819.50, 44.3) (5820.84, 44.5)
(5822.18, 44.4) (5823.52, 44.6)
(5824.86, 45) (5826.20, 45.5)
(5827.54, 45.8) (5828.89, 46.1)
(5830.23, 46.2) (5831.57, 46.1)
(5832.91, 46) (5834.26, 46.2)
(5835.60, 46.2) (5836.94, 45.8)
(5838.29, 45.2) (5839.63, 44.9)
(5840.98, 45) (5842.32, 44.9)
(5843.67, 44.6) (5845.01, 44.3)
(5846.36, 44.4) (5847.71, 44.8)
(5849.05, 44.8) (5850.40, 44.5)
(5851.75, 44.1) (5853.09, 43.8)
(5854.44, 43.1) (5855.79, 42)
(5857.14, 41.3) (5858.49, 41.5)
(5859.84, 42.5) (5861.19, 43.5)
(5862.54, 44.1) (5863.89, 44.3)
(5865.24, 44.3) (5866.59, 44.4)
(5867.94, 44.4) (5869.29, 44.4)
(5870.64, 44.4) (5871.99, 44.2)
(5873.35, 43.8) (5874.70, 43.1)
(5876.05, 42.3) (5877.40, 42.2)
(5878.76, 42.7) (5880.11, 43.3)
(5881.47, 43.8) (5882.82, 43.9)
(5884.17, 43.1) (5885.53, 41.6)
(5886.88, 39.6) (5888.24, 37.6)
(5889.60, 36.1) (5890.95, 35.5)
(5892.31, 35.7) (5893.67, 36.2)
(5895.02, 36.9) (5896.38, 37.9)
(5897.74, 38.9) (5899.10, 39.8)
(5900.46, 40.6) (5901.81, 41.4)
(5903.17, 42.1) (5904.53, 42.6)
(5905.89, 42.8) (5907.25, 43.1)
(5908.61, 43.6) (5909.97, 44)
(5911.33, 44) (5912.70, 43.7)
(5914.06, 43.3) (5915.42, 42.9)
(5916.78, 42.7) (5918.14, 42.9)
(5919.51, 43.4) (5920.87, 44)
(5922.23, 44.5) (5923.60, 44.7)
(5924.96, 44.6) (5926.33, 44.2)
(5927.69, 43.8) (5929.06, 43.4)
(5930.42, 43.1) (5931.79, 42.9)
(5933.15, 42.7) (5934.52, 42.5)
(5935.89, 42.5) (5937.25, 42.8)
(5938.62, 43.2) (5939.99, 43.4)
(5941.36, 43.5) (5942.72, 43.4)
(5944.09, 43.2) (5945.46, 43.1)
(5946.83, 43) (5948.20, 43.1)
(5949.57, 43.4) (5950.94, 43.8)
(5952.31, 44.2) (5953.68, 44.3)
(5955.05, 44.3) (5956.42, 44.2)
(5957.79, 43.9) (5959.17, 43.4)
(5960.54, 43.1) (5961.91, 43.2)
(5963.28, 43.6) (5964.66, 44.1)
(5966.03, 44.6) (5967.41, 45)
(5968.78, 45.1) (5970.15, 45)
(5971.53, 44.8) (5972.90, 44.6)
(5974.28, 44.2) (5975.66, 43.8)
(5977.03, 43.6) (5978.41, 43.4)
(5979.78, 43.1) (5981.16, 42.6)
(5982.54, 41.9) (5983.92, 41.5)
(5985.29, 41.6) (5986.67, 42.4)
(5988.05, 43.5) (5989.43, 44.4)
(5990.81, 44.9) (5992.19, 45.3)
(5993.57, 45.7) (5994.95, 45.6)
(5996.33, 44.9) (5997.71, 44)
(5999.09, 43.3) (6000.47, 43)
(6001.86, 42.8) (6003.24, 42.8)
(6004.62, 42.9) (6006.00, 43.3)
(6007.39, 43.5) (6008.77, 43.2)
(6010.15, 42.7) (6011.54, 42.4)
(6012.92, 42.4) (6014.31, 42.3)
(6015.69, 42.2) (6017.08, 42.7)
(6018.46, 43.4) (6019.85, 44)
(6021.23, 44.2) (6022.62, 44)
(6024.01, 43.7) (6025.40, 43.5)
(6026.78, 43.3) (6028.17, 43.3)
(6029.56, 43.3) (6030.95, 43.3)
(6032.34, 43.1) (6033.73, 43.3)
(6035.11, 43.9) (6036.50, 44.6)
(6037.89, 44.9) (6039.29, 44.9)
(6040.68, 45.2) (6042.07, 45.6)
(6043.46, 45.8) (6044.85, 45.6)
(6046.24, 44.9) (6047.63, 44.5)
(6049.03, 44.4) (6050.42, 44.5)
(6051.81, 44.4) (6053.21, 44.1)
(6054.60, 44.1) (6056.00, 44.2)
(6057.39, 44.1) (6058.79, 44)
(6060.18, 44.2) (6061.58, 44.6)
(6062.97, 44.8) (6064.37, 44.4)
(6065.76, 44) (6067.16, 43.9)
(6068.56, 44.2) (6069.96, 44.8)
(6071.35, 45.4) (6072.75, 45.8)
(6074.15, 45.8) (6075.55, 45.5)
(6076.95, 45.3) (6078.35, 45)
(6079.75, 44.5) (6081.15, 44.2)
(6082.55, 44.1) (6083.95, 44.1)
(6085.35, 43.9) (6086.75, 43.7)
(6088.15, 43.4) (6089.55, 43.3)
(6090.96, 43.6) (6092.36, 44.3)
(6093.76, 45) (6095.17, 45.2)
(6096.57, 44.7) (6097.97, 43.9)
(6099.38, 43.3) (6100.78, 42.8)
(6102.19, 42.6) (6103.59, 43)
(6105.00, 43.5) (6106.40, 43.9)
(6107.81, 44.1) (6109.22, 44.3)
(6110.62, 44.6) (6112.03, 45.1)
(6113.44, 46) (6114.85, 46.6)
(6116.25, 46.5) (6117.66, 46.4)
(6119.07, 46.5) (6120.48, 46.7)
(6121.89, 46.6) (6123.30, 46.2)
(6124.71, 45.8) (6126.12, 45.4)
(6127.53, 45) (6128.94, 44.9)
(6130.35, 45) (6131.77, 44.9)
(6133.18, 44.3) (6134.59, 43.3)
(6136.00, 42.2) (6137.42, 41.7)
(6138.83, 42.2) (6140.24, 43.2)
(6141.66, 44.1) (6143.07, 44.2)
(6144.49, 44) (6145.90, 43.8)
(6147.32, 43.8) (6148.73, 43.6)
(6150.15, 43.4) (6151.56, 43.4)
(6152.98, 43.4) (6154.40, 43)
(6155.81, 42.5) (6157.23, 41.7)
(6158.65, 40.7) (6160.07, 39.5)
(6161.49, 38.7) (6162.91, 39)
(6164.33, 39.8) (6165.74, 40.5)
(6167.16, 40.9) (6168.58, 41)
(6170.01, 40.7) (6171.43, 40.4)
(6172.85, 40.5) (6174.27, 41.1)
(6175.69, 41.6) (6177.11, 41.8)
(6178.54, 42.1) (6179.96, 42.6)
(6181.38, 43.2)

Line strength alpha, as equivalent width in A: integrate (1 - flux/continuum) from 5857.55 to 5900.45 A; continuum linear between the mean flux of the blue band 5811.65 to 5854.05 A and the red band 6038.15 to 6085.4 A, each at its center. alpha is 3.21 A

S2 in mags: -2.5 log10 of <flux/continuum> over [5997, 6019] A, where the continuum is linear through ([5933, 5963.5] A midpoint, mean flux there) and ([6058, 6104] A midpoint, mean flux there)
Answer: 0.02 mag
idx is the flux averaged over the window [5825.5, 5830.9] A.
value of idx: 45.9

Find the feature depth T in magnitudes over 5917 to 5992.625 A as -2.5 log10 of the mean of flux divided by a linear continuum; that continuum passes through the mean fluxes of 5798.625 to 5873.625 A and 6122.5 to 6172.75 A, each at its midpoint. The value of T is 0.01 mag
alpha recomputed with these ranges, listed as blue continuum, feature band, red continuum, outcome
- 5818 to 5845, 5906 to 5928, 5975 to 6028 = 0.3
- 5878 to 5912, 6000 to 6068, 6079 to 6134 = -0.9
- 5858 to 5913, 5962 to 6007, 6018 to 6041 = -0.6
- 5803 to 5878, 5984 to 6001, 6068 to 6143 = 0.2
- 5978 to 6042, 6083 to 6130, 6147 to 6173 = -2.9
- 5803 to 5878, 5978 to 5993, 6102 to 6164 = 0.3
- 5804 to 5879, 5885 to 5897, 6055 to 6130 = 1.9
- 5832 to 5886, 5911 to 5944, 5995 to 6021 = 0.1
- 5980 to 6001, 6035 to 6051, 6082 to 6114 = -0.4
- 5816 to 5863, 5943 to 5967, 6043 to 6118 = 0.4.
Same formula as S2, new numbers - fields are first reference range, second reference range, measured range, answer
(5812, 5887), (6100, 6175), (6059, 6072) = -0.02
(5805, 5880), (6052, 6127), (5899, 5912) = 0.05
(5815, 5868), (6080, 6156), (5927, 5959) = 0.02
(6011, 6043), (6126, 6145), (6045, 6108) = -0.01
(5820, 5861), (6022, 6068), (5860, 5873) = 0.01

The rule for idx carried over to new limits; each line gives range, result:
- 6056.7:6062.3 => 44.2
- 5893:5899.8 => 37.9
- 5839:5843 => 44.9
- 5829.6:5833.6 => 46.1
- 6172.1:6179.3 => 41.4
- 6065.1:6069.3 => 44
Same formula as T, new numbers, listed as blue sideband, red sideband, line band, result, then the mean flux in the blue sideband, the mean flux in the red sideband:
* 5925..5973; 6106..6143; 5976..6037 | 0.02 mag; 43.7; 44.8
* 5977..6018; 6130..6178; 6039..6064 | -0.04 mag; 43.3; 42.1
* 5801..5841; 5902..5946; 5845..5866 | 0.02 mag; 44.9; 43.3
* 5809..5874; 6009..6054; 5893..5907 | 0.11 mag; 44.5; 43.9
